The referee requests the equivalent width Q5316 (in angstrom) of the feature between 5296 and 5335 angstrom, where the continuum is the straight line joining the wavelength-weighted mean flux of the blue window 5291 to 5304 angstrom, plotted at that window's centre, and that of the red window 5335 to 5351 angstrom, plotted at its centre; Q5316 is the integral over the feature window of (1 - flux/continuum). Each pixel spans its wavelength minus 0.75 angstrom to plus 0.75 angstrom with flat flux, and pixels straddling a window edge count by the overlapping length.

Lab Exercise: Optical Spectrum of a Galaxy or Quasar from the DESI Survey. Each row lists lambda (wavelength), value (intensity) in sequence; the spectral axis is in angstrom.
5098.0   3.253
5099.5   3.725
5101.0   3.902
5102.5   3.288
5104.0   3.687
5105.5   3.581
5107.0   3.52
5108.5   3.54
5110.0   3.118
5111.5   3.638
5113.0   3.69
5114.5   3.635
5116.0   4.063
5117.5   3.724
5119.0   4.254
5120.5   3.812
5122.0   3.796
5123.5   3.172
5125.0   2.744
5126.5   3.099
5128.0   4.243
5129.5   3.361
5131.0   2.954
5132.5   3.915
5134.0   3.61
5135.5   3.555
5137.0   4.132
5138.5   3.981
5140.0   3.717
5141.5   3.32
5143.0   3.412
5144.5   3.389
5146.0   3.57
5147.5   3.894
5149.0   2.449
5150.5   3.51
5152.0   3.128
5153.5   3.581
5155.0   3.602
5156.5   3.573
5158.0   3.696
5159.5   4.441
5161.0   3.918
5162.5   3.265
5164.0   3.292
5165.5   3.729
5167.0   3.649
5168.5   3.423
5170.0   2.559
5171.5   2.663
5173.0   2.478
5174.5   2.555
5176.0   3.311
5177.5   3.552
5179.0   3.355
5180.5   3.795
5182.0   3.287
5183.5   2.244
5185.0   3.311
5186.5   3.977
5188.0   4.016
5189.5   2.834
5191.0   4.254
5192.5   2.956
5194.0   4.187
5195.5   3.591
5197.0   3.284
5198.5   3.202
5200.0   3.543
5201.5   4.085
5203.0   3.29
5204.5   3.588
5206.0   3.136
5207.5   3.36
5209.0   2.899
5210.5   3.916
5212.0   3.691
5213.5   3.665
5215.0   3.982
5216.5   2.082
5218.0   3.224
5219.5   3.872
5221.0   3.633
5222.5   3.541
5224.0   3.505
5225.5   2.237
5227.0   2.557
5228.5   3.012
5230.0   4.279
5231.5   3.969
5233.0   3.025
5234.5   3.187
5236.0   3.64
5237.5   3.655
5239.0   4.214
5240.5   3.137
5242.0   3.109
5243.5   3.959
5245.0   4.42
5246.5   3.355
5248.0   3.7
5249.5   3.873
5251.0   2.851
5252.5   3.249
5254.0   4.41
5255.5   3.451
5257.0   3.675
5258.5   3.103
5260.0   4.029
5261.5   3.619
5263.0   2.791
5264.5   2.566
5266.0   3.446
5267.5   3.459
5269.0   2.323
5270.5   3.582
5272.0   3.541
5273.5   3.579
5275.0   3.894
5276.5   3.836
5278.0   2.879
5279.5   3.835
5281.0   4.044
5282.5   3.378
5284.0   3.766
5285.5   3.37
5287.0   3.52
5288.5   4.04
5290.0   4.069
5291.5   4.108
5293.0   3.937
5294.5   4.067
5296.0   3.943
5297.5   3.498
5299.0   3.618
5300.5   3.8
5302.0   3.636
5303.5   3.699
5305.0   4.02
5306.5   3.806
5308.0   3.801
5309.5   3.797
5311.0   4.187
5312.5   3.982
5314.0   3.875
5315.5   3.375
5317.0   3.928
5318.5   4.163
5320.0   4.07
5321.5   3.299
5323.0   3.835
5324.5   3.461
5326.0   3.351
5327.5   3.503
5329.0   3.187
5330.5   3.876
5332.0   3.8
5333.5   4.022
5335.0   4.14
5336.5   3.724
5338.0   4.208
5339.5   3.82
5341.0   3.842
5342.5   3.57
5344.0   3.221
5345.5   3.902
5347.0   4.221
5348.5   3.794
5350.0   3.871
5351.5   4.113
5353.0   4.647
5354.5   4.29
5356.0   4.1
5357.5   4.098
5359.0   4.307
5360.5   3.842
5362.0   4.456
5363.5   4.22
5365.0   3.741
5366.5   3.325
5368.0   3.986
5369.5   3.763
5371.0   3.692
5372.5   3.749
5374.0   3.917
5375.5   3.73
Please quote 0.7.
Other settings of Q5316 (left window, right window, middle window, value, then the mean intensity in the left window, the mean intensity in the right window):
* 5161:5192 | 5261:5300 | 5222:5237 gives 0.6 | 3.29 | 3.57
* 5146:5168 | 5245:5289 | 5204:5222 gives 0.5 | 3.55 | 3.5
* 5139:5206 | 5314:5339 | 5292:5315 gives -0.9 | 3.42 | 3.75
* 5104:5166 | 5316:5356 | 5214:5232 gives 1.8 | 3.58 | 3.84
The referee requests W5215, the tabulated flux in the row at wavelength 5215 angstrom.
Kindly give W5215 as 3.982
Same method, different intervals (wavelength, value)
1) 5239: 4.214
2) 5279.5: 3.835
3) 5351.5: 4.113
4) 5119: 4.254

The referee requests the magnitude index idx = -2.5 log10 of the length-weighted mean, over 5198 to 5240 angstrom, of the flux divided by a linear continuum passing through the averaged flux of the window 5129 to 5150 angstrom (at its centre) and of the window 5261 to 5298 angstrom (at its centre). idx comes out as 0.04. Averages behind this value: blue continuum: 3.52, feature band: 3.43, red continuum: 3.56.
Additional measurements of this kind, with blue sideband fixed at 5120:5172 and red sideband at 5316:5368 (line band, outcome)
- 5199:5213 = 0.034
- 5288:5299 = -0.040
